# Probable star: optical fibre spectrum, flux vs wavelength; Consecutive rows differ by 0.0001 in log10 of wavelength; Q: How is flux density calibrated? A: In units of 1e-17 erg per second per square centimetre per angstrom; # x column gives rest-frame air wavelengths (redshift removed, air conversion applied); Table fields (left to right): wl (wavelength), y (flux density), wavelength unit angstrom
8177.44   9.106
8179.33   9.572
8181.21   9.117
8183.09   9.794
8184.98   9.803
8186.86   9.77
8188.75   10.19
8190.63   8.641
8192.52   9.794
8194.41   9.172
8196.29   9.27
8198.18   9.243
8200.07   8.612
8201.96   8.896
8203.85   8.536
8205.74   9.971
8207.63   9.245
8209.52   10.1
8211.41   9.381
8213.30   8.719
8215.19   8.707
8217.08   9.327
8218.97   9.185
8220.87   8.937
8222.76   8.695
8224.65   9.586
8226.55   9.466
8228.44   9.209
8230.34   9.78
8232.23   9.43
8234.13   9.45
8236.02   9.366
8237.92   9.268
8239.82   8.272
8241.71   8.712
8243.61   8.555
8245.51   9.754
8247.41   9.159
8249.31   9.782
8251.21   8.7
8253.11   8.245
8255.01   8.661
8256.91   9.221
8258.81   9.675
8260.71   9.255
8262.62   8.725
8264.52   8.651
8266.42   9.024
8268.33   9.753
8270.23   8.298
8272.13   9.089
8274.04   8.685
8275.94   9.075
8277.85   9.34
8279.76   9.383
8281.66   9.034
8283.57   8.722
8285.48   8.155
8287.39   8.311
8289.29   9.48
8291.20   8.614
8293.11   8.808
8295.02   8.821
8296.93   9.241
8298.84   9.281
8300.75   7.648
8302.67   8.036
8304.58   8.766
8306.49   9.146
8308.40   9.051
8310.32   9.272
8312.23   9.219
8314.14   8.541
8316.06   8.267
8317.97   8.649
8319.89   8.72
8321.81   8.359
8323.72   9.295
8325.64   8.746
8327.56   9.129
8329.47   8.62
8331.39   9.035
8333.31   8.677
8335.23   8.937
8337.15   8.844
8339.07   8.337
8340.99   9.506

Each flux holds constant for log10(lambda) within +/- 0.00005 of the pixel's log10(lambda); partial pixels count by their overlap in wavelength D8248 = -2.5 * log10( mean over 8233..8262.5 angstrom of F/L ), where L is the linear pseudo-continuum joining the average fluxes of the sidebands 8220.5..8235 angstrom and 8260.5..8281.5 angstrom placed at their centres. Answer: 0.01 mag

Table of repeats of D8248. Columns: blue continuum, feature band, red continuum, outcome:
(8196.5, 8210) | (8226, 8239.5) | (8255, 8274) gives -0.03 mag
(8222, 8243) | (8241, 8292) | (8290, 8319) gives 0.00 mag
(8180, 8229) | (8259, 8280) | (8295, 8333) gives -0.01 mag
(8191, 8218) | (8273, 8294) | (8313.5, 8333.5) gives 0.00 mag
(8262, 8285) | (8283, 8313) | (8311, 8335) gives 0.01 mag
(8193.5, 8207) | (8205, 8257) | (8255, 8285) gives -0.01 mag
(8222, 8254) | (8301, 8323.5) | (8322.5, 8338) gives 0.03 mag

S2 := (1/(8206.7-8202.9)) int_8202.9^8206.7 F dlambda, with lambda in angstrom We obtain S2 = 9.25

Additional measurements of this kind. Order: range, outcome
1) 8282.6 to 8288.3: 8.39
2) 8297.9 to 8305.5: 8.42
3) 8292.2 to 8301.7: 8.76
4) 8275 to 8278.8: 9.2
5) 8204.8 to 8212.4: 9.67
